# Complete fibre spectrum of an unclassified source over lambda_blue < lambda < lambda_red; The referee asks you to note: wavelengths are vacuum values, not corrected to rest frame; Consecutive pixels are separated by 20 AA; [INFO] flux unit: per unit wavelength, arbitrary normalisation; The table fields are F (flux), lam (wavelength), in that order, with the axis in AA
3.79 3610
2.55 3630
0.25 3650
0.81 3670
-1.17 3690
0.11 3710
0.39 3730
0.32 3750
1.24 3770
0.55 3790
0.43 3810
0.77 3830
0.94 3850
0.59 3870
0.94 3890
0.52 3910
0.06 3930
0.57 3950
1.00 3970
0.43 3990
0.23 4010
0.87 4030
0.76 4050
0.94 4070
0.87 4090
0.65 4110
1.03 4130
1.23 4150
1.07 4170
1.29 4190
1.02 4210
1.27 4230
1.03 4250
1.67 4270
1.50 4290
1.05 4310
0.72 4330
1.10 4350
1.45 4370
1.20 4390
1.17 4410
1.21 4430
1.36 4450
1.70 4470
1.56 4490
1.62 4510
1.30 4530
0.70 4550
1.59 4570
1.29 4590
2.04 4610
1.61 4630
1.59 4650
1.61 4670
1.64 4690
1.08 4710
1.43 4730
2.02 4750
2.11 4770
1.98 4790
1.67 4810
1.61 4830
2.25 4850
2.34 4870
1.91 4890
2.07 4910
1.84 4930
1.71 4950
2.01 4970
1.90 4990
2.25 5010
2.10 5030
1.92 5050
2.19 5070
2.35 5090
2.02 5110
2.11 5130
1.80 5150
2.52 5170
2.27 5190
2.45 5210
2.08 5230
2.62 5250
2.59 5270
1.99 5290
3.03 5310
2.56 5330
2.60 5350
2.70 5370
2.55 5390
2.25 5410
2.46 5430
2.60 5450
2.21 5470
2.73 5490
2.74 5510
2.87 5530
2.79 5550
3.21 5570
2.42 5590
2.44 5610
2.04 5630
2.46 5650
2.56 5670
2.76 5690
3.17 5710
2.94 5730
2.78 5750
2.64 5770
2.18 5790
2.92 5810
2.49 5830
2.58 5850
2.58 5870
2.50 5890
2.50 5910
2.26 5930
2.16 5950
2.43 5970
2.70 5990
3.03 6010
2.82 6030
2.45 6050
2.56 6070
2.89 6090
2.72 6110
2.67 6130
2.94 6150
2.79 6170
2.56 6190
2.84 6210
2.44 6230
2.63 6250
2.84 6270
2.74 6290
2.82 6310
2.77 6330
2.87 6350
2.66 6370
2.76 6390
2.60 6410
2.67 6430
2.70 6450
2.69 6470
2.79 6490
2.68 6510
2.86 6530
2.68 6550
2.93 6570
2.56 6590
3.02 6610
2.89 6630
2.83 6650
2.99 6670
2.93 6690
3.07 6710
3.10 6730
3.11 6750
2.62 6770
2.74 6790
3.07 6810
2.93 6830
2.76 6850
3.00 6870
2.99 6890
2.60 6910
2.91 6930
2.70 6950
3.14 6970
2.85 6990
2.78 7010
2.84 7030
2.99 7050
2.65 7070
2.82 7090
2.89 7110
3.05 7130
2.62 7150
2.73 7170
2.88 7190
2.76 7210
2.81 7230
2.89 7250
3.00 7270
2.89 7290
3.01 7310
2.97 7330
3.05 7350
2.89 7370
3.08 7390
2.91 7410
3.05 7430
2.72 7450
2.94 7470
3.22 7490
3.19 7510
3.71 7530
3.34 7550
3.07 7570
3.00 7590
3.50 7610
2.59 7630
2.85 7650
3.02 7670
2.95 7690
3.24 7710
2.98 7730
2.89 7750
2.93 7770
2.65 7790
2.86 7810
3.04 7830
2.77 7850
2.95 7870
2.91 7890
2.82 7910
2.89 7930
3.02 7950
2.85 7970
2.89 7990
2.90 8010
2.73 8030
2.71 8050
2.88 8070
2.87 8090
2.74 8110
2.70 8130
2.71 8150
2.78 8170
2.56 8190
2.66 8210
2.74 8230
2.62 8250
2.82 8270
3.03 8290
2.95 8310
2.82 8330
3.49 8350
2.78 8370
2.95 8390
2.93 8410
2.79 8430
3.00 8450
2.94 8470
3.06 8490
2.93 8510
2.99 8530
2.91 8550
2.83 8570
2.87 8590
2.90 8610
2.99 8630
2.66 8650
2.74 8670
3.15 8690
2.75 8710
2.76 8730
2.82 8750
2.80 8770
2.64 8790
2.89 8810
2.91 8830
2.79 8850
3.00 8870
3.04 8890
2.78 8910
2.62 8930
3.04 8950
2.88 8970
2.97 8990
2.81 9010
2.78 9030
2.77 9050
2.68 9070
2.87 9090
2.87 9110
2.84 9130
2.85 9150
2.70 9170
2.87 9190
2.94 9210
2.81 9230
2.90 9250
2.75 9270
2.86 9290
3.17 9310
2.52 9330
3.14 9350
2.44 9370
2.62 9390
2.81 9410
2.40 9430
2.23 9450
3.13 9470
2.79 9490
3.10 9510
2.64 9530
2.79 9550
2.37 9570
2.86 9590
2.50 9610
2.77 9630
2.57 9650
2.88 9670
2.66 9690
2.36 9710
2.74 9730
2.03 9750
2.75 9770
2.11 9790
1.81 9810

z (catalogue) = 0.147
